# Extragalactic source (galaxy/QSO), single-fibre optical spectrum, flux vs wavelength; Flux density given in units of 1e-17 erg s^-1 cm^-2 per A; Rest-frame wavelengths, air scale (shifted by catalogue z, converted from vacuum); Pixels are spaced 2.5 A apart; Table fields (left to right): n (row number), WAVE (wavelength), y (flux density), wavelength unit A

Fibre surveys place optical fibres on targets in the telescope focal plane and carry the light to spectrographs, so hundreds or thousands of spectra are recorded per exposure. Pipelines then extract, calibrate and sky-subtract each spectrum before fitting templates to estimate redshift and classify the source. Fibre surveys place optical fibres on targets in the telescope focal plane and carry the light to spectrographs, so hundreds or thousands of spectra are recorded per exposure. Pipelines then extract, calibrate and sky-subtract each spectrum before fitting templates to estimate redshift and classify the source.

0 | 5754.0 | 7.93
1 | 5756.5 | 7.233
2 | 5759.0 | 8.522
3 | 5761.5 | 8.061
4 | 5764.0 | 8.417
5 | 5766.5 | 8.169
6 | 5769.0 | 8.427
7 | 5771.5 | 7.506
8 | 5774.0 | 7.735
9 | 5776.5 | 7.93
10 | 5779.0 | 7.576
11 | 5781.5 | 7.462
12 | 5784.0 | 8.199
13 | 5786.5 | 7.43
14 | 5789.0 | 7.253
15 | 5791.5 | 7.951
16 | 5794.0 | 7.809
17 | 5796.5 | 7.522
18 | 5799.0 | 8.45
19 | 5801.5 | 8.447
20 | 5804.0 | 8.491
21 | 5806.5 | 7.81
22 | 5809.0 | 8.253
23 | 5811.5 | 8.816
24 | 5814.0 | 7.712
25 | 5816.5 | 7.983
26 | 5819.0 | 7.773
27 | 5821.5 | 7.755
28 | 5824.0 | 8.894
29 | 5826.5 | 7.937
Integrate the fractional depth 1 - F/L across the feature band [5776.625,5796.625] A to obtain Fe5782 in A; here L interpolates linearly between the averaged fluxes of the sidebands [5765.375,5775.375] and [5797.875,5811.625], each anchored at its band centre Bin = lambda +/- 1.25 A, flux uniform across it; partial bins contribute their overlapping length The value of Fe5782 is 1.1 A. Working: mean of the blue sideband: 7.96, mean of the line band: 7.67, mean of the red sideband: 8.34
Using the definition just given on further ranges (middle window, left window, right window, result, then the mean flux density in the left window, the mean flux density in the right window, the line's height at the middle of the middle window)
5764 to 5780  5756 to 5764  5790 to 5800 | 0.17 A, 8.08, 7.9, 8.02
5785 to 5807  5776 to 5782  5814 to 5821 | -0.52 A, 7.65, 7.84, 7.73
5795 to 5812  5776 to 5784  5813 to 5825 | -0.71 A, 7.72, 8.01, 7.89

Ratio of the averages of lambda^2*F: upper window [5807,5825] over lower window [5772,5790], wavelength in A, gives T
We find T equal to 1.08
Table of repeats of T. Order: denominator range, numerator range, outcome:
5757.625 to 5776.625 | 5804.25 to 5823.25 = 1.01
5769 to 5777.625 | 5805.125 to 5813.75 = 1.07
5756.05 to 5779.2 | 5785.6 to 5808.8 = 1.00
